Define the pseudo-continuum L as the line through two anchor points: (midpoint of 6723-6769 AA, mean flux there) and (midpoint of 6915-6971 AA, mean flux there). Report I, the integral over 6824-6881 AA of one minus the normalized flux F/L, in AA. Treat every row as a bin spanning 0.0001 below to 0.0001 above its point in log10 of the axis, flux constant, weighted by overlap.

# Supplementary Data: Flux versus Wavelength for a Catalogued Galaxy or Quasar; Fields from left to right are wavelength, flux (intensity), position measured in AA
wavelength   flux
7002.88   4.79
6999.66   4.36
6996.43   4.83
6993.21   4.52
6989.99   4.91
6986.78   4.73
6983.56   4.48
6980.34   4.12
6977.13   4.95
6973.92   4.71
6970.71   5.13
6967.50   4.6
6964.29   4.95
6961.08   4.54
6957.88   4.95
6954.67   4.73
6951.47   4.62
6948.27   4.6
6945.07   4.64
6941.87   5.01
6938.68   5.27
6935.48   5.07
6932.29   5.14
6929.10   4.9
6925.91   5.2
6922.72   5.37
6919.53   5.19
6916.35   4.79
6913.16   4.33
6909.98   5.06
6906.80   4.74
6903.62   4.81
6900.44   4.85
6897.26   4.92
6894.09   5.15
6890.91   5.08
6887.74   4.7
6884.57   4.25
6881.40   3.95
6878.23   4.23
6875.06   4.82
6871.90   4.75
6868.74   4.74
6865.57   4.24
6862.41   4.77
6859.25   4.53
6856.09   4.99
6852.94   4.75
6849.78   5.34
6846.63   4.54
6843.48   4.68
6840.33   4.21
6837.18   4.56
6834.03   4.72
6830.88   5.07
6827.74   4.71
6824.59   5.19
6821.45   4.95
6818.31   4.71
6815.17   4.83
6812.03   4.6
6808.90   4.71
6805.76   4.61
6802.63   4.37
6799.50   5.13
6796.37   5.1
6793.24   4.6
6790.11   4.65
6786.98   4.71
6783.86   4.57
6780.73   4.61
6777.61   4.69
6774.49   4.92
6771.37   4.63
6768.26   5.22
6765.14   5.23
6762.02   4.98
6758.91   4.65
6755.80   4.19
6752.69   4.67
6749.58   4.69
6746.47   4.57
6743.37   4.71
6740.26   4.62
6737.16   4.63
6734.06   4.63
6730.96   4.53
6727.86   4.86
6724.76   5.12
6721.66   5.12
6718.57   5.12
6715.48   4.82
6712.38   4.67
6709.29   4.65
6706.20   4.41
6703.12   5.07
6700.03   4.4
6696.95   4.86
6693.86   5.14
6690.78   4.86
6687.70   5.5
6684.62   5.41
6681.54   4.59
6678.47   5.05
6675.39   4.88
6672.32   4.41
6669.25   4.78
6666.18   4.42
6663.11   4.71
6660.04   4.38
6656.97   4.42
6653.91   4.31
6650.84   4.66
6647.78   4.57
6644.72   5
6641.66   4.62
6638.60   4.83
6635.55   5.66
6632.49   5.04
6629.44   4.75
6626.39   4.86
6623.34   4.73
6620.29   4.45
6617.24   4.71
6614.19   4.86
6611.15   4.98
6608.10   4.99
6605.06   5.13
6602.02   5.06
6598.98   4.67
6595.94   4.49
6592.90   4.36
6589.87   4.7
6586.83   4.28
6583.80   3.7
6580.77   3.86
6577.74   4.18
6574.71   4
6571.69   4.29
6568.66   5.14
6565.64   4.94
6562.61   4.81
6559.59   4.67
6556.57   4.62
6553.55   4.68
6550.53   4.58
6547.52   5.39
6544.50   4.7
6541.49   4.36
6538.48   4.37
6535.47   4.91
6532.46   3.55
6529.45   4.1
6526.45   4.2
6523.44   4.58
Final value 1.79 AA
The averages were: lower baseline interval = 4.75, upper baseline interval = 4.92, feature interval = 4.69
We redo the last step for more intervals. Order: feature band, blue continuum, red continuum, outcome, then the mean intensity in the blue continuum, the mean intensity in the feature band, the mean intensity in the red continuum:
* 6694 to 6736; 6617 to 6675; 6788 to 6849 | -0.72 AA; 4.7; 4.8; 4.74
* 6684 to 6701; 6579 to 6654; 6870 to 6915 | -1.21 AA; 4.7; 5.03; 4.69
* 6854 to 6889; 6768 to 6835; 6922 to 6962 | 2.21 AA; 4.78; 4.54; 4.92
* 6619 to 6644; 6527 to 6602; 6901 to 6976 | -1.77 AA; 4.48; 4.88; 4.88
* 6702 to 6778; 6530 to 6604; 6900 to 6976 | -1.47 AA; 4.51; 4.78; 4.88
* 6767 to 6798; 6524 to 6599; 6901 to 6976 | -0.38 AA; 4.46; 4.77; 4.88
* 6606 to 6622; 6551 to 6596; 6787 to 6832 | -1.07 AA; 4.45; 4.81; 4.8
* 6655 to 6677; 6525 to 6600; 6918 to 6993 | -0.02 AA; 4.46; 4.57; 4.85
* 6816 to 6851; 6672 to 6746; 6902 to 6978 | 0.58 AA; 4.84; 4.78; 4.89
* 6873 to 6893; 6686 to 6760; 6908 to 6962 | 1.43 AA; 4.77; 4.53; 4.91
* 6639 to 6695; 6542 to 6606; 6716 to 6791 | -1.04 AA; 4.57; 4.76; 4.77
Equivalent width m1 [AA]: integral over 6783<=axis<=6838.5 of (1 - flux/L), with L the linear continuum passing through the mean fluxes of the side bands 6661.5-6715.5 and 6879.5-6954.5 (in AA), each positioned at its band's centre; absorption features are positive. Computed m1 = 0.7 AA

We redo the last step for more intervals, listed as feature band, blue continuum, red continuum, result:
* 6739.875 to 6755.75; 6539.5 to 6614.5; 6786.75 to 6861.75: 0.35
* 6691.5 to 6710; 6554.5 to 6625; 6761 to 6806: -0.20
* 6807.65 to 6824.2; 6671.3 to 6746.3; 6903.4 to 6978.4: 0.23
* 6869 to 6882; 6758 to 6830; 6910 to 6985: 0.86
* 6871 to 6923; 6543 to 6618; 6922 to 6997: 0.48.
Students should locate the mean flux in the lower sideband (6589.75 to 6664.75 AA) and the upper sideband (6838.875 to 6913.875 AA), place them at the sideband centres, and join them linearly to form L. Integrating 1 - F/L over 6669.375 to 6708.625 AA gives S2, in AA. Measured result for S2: -1.09 AA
